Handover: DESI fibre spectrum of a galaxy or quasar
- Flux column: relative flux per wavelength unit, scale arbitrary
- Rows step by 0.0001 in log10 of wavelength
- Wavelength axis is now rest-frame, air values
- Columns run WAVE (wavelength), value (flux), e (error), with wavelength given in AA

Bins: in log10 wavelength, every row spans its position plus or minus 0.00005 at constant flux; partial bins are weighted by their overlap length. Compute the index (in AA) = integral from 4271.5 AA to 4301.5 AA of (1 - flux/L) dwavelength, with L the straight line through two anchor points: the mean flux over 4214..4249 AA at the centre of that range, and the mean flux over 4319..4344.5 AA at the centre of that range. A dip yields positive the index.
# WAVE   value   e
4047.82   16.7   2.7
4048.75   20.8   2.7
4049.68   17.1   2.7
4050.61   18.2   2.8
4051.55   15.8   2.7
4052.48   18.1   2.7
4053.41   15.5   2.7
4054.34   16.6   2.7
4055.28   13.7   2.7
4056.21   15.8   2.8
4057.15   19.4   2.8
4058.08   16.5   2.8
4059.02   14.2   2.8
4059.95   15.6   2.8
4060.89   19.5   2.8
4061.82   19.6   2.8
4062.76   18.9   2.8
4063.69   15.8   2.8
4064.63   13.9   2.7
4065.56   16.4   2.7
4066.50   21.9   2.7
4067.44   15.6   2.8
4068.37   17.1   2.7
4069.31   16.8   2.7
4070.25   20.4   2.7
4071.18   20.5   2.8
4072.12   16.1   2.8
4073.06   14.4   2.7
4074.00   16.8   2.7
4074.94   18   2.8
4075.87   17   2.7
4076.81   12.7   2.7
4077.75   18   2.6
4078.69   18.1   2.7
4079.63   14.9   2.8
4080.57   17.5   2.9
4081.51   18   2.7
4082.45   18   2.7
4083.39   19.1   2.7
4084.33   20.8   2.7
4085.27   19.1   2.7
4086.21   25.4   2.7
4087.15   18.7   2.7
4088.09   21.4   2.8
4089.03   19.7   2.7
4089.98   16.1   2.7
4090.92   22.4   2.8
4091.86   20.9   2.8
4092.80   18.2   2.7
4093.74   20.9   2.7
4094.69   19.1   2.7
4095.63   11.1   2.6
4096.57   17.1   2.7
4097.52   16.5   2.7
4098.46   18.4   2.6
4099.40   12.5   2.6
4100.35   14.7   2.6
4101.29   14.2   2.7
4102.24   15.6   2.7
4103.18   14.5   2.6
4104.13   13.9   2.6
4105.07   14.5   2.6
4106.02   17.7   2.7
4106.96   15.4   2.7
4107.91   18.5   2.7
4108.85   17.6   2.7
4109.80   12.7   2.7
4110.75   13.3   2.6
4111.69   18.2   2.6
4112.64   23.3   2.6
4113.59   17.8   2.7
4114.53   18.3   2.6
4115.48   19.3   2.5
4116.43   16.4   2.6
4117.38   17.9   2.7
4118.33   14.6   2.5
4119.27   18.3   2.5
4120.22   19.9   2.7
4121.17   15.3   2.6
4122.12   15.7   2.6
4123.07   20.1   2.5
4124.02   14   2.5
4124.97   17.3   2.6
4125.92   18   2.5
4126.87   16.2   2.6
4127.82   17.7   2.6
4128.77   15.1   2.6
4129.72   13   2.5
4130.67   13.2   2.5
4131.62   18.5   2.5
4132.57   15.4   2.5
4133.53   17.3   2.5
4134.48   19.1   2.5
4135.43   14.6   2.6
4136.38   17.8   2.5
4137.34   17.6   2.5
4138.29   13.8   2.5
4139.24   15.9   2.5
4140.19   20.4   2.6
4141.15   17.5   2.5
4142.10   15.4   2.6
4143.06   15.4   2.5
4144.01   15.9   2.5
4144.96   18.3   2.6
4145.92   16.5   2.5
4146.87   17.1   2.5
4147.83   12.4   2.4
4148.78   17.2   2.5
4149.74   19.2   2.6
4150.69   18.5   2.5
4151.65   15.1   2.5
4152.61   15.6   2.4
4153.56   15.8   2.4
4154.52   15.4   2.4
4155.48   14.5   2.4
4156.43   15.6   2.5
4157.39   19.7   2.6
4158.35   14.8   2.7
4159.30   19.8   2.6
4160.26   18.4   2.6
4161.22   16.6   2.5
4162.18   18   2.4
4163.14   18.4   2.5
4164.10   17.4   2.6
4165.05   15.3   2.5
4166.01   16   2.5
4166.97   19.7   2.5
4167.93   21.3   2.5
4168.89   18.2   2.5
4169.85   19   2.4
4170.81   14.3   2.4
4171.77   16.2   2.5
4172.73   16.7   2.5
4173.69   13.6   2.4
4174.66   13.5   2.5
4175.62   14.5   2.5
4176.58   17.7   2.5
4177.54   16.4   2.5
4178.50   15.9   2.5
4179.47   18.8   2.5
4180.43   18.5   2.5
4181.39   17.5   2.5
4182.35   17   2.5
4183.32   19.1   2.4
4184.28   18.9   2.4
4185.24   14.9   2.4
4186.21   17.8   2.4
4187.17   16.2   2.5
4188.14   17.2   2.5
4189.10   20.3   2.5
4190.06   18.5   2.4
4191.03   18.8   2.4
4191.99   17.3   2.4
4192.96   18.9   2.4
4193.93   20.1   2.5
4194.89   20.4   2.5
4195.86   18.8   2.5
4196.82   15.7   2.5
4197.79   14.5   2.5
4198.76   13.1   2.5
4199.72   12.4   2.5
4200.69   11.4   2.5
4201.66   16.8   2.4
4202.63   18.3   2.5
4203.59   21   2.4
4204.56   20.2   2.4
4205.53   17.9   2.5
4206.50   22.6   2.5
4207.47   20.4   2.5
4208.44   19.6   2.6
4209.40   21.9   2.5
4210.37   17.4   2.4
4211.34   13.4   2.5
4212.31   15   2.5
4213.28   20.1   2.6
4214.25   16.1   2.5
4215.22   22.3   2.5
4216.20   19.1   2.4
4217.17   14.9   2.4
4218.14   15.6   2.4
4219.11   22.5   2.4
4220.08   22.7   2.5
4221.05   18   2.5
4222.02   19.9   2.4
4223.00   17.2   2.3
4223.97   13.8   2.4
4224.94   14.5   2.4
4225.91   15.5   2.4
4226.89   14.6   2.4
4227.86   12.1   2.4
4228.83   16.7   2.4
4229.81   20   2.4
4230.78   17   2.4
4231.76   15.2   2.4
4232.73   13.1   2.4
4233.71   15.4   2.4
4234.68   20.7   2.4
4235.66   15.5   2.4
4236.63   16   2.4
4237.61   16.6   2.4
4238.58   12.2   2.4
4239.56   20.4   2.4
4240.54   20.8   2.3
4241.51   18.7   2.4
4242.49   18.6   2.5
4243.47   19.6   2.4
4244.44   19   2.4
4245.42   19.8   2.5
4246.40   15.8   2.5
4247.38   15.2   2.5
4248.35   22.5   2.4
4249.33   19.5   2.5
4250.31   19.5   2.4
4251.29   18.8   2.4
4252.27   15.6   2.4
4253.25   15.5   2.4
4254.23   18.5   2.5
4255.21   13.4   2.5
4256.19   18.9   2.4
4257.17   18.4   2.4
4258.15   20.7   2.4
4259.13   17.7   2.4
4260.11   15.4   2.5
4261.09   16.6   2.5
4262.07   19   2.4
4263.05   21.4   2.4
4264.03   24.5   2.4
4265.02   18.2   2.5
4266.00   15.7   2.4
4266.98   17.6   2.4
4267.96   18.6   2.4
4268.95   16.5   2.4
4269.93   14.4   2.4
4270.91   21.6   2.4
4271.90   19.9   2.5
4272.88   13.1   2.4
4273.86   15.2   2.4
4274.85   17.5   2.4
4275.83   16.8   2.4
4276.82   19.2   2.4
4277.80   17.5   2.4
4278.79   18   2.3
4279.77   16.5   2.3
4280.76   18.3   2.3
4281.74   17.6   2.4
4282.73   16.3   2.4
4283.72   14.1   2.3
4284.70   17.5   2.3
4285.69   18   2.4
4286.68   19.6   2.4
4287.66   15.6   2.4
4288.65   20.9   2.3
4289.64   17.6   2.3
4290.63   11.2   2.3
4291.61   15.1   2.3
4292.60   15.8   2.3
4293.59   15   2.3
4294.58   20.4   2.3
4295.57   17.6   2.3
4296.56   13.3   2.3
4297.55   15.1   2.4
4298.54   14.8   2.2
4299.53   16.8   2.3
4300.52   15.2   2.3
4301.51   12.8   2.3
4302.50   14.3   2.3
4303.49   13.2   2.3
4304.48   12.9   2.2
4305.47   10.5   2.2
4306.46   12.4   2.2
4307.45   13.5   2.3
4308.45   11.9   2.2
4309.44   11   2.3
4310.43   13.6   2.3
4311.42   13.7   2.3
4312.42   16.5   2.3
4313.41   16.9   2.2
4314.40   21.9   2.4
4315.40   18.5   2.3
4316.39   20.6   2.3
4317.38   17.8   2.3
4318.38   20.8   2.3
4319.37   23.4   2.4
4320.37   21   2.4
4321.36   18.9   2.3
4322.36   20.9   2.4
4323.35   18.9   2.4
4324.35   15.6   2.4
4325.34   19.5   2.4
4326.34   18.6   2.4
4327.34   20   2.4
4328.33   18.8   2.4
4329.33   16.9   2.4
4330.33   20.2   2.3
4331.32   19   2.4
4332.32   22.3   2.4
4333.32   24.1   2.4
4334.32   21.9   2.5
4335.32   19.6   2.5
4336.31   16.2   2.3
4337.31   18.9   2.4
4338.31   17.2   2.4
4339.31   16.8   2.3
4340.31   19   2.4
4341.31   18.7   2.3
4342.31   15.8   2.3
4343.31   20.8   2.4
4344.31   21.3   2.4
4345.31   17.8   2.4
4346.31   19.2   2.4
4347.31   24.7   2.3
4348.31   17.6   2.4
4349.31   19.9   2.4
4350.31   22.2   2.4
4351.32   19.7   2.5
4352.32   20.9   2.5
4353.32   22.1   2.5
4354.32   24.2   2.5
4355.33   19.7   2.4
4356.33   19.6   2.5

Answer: 3.1 AA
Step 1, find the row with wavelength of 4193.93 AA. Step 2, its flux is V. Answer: 20.1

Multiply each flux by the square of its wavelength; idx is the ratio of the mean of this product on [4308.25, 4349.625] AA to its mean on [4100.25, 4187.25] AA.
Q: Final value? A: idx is 1.23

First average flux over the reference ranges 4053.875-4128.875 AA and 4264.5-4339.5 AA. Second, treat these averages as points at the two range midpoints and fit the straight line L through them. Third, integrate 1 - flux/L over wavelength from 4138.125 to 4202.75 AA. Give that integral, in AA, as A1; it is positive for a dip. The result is 1.27 AA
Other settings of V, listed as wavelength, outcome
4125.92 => 18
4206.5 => 22.6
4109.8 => 12.7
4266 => 15.7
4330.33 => 20.2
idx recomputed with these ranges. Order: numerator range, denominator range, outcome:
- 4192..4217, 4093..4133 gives 1.13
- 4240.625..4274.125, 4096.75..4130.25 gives 1.18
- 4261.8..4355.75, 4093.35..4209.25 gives 1.13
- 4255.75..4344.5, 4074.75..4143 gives 1.12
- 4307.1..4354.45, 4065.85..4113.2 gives 1.22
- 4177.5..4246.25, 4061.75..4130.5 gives 1.08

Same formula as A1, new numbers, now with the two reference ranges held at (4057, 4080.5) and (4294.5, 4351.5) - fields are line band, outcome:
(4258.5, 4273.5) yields -0.3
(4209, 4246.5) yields 0.3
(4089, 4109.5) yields 0.6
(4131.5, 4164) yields 1.0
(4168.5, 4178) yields 0.8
